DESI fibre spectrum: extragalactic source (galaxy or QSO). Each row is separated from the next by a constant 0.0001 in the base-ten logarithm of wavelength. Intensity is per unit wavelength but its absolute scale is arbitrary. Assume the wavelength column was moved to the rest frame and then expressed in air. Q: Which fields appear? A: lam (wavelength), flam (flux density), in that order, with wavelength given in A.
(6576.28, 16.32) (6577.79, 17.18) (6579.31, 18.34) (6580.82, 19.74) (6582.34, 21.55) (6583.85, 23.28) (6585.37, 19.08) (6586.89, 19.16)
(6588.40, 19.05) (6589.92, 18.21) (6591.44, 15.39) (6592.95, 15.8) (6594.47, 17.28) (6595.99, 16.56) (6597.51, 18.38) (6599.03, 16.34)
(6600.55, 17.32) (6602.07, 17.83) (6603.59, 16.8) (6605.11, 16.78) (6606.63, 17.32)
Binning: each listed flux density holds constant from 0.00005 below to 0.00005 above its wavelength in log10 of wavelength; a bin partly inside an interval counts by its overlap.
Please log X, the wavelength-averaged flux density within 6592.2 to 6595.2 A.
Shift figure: 16.5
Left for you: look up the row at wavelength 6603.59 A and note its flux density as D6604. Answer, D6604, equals 16.8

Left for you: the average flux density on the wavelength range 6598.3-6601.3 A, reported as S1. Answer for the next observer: 16.8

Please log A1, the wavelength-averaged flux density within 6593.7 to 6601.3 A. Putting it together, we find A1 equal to 17.2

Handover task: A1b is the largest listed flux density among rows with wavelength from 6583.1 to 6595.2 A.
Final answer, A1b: 23.28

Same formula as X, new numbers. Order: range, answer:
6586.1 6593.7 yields 17.5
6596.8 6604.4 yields 17.3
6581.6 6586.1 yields 21.3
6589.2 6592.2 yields 16.8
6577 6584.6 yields 20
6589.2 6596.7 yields 16.6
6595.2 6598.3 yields 17.4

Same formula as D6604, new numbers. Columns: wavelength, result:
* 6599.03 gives 16.34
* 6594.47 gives 17.28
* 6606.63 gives 17.32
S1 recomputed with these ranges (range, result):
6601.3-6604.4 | 17.3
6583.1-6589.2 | 20.1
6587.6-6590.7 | 18.6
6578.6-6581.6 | 19.1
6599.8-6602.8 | 17.6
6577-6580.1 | 17.8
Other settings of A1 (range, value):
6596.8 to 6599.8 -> 17.3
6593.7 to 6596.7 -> 16.9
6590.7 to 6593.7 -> 15.6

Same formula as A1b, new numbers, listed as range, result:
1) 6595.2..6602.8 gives 18.38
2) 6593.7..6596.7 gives 17.28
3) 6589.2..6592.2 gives 18.21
